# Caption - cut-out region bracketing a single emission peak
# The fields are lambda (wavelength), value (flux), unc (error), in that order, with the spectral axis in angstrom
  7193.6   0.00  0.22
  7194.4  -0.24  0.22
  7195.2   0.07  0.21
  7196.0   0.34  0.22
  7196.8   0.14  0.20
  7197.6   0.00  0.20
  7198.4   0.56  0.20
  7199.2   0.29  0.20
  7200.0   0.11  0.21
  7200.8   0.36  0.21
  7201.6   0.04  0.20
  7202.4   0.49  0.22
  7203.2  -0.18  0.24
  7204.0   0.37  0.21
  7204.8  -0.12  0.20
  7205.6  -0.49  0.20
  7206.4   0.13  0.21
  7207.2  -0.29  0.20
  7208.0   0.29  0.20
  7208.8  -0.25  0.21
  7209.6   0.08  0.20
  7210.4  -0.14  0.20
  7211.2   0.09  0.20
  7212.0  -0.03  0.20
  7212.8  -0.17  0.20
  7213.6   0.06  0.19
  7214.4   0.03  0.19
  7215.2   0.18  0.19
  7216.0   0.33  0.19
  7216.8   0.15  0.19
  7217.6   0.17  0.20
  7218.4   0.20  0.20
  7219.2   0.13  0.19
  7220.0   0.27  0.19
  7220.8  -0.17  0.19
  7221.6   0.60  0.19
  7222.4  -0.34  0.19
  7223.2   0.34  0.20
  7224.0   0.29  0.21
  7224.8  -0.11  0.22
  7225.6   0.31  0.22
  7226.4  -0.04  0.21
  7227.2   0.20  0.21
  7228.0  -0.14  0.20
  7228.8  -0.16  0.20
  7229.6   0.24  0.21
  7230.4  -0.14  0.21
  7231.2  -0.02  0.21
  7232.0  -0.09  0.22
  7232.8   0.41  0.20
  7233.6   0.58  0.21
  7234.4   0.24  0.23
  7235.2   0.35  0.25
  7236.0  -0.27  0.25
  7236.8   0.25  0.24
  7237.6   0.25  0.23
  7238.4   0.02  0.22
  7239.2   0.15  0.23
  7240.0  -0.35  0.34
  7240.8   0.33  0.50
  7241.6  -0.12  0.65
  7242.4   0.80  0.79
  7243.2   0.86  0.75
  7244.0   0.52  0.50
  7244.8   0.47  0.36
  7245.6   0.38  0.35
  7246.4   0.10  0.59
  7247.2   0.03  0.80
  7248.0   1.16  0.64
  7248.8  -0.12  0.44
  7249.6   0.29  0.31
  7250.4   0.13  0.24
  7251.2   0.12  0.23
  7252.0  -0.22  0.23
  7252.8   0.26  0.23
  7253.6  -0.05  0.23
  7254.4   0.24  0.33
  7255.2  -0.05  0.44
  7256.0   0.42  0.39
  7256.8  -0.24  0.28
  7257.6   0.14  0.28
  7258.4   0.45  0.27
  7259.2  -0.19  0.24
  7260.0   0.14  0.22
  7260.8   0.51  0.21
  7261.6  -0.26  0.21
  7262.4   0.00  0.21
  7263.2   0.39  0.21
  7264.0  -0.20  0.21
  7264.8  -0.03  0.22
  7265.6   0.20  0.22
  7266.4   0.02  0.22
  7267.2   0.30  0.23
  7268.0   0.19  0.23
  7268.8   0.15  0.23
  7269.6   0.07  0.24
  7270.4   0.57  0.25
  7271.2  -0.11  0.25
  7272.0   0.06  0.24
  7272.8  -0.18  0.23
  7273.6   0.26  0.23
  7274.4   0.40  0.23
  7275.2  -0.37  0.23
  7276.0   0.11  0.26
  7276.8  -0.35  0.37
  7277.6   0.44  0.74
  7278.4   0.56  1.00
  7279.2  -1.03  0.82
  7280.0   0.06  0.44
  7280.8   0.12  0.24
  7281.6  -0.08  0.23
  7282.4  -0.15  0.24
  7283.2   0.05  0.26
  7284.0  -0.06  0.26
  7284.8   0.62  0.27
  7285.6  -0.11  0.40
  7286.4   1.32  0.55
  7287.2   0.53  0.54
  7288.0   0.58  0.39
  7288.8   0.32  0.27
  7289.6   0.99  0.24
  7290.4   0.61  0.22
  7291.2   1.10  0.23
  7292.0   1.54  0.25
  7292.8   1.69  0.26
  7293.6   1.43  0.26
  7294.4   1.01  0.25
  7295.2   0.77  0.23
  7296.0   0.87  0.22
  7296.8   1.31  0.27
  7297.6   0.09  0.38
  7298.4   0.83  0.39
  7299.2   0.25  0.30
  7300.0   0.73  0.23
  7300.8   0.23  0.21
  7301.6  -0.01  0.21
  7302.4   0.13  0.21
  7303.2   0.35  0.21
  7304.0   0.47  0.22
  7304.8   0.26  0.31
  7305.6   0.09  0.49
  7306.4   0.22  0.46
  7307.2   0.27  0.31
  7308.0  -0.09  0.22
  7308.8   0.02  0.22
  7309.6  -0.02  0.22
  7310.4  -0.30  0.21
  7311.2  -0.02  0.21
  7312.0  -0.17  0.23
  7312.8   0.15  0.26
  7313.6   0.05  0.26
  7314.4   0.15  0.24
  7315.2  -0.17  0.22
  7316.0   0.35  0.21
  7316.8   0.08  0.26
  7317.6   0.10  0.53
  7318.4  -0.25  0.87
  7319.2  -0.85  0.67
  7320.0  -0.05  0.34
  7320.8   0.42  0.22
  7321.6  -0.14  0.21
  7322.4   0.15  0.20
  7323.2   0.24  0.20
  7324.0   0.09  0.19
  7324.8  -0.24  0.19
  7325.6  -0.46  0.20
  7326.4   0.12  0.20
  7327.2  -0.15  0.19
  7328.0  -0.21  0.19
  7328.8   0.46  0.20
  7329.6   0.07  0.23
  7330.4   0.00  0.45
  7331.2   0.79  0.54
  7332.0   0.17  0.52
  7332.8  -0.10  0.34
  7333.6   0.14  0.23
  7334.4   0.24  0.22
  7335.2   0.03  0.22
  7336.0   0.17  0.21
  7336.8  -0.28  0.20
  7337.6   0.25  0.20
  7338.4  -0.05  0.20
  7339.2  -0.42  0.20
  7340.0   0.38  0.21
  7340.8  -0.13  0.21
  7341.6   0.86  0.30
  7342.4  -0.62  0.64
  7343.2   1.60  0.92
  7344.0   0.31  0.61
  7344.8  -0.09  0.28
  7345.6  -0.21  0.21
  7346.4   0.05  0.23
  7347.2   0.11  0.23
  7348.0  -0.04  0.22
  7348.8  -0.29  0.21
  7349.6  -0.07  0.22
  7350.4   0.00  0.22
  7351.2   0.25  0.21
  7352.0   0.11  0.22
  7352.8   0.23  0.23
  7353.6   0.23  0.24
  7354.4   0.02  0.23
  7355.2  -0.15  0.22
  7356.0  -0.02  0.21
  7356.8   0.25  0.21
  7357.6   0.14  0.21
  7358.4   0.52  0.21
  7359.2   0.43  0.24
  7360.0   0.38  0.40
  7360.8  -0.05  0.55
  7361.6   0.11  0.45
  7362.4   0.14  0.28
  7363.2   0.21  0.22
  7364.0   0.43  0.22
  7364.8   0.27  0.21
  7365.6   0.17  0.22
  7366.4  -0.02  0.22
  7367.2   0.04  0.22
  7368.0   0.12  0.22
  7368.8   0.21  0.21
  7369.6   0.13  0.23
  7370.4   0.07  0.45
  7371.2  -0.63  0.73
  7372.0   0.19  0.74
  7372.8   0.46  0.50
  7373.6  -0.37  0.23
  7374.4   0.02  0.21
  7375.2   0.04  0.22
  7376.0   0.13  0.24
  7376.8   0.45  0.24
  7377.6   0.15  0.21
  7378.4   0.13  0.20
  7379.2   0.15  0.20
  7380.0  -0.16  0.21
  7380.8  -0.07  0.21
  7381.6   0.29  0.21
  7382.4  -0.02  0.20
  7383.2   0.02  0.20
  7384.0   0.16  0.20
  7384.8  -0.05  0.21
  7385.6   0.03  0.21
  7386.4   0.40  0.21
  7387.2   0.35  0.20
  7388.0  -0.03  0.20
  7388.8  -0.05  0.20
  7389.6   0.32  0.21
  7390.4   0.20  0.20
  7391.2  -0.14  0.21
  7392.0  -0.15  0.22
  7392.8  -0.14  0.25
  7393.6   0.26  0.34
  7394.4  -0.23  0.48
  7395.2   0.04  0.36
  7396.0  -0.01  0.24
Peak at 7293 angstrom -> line [O II]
